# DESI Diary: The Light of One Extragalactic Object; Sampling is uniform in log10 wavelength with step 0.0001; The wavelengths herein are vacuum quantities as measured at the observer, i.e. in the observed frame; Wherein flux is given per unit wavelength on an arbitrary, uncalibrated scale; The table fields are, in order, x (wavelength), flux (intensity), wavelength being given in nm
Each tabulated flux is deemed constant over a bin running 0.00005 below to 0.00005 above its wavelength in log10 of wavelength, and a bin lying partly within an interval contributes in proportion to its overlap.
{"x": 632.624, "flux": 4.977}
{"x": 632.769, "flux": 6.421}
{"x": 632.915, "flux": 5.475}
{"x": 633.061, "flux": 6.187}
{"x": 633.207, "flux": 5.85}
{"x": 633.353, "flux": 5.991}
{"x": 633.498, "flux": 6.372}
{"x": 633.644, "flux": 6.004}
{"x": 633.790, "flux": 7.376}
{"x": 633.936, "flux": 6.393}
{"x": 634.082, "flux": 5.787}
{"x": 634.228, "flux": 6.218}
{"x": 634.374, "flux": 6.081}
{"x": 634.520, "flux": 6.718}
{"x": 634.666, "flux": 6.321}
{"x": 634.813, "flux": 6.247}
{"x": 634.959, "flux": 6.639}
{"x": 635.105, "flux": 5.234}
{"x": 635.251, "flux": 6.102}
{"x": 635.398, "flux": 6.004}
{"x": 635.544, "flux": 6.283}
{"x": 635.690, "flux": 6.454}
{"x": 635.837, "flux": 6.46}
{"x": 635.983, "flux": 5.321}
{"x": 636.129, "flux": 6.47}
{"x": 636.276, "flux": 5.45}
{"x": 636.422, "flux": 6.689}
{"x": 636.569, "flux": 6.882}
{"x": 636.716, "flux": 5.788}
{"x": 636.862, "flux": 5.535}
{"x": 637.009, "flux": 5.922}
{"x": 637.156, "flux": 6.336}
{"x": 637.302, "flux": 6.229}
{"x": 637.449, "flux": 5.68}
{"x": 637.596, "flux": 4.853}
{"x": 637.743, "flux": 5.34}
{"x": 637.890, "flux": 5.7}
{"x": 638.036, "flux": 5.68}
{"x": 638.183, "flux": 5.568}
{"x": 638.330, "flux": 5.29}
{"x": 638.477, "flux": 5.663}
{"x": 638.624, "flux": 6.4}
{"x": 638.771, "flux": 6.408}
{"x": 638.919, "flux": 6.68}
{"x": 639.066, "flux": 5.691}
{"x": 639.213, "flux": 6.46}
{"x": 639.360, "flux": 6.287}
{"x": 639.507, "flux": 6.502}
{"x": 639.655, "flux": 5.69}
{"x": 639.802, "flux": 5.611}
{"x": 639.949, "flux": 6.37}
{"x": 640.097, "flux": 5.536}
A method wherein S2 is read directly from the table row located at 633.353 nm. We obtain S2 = 5.991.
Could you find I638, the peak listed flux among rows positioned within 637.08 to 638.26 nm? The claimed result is 6.336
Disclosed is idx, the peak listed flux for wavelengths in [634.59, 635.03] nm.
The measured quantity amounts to 6.639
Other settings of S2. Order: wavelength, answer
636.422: 6.689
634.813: 6.247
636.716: 5.788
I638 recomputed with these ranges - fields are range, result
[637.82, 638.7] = 6.4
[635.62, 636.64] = 6.882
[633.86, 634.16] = 6.393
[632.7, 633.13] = 6.421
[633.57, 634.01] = 7.376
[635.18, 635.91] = 6.46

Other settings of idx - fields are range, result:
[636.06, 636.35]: 6.47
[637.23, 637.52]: 6.229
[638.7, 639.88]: 6.68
